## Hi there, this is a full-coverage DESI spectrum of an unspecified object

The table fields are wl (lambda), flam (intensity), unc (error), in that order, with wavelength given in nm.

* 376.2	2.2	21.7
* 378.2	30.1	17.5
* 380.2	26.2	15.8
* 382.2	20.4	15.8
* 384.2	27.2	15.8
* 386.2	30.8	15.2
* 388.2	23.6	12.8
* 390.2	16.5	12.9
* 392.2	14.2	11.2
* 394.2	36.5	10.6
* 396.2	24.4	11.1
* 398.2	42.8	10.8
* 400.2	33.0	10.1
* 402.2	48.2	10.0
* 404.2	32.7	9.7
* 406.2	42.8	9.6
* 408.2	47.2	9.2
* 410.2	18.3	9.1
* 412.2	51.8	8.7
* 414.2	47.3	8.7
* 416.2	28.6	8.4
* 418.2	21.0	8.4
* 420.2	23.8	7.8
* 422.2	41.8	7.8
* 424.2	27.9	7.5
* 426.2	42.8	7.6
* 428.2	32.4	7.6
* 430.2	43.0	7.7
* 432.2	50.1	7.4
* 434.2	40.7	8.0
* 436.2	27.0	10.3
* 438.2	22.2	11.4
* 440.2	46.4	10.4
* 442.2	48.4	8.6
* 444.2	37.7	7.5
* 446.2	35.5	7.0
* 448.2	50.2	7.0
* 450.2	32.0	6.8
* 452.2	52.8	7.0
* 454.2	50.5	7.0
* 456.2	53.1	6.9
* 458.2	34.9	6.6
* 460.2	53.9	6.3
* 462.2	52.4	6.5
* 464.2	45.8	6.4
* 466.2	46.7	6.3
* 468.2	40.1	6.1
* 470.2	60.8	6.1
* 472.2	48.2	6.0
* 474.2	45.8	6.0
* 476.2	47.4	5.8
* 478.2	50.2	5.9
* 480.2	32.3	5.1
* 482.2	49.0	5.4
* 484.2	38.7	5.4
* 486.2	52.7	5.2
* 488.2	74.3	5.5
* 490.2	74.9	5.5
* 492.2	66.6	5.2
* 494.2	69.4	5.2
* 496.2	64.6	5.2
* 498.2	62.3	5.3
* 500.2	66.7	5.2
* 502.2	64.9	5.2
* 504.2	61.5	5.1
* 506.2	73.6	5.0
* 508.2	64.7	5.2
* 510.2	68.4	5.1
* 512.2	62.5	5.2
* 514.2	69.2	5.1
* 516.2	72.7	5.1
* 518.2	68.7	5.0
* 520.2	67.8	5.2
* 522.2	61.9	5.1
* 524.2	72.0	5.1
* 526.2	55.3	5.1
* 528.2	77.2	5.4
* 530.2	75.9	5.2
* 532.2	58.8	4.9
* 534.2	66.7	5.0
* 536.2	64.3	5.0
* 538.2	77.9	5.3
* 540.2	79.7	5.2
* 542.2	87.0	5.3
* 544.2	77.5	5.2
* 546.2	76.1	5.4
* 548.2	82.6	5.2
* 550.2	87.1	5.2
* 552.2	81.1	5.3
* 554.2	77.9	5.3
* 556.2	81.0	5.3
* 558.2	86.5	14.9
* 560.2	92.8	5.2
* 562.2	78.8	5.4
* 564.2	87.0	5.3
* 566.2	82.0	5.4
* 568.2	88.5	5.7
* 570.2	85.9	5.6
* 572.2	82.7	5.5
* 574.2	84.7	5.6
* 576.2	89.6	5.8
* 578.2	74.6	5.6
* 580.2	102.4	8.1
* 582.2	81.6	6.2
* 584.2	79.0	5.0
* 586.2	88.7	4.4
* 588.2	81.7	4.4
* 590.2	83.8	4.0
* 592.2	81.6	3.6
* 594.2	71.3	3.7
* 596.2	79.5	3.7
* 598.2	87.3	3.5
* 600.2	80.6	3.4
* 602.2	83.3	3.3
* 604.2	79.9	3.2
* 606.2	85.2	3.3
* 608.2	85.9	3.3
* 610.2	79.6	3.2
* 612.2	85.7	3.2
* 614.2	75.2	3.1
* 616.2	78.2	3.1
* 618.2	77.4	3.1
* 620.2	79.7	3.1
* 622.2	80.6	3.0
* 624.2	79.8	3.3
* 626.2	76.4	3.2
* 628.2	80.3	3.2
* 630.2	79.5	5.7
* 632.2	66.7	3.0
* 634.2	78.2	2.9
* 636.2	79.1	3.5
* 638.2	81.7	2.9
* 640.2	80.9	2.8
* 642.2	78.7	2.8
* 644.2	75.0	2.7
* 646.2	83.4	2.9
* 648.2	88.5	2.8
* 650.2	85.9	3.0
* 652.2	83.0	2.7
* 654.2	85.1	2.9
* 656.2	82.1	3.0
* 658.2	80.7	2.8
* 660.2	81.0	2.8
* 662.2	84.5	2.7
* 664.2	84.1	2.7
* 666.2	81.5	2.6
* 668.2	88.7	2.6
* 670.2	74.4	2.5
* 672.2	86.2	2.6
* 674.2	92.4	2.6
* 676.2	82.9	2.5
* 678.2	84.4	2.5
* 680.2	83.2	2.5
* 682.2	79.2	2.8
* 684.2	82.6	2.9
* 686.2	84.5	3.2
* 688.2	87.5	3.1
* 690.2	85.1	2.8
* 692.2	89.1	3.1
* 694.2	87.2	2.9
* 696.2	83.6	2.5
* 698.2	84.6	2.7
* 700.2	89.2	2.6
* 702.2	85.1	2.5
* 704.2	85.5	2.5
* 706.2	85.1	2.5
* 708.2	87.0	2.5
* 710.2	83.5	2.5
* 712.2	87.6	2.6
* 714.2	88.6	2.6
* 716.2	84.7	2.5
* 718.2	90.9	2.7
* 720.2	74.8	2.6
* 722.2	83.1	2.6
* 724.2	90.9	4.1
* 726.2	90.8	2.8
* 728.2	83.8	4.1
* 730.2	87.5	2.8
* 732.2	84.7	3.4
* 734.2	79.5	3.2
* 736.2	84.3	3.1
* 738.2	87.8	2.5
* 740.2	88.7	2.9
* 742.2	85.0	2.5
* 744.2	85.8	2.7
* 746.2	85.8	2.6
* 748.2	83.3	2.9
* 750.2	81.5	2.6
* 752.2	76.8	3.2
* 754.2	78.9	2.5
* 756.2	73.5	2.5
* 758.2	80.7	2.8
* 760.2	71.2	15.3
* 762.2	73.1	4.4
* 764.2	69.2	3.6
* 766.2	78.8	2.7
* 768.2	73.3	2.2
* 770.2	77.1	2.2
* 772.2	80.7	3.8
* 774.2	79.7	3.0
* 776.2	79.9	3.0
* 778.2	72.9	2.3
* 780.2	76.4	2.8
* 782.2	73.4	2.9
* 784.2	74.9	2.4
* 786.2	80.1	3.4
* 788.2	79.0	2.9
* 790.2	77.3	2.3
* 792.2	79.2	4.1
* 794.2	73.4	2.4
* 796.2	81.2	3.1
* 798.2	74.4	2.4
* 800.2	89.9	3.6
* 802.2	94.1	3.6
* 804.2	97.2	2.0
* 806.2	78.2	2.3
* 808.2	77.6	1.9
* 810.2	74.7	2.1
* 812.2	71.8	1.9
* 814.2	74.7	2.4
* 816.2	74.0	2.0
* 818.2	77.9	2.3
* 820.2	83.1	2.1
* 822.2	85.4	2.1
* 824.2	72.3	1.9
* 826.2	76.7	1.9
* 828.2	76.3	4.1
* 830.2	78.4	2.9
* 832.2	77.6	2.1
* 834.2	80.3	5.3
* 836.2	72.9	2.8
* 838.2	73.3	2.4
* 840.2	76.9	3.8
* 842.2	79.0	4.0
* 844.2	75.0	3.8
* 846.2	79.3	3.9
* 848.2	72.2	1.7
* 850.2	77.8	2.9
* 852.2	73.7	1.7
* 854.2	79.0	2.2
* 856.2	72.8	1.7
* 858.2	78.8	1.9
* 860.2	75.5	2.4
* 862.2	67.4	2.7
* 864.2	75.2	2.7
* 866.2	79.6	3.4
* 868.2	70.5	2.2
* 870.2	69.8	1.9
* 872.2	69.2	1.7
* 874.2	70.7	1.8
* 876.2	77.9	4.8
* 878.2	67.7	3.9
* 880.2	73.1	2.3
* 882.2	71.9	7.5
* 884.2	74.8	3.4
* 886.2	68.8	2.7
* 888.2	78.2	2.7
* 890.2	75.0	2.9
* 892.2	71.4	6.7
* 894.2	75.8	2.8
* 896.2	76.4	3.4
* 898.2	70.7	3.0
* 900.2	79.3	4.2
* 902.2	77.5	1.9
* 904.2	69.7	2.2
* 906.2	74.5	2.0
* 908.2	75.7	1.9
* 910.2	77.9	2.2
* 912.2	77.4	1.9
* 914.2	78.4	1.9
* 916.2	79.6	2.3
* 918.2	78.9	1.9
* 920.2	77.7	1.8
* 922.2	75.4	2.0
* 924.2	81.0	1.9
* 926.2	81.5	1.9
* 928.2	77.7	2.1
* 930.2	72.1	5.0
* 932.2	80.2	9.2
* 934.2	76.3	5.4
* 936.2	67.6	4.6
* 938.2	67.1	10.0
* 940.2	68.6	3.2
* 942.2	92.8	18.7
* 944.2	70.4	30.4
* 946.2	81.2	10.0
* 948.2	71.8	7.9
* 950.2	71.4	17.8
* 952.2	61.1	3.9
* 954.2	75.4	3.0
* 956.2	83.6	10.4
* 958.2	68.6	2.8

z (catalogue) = 0.222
